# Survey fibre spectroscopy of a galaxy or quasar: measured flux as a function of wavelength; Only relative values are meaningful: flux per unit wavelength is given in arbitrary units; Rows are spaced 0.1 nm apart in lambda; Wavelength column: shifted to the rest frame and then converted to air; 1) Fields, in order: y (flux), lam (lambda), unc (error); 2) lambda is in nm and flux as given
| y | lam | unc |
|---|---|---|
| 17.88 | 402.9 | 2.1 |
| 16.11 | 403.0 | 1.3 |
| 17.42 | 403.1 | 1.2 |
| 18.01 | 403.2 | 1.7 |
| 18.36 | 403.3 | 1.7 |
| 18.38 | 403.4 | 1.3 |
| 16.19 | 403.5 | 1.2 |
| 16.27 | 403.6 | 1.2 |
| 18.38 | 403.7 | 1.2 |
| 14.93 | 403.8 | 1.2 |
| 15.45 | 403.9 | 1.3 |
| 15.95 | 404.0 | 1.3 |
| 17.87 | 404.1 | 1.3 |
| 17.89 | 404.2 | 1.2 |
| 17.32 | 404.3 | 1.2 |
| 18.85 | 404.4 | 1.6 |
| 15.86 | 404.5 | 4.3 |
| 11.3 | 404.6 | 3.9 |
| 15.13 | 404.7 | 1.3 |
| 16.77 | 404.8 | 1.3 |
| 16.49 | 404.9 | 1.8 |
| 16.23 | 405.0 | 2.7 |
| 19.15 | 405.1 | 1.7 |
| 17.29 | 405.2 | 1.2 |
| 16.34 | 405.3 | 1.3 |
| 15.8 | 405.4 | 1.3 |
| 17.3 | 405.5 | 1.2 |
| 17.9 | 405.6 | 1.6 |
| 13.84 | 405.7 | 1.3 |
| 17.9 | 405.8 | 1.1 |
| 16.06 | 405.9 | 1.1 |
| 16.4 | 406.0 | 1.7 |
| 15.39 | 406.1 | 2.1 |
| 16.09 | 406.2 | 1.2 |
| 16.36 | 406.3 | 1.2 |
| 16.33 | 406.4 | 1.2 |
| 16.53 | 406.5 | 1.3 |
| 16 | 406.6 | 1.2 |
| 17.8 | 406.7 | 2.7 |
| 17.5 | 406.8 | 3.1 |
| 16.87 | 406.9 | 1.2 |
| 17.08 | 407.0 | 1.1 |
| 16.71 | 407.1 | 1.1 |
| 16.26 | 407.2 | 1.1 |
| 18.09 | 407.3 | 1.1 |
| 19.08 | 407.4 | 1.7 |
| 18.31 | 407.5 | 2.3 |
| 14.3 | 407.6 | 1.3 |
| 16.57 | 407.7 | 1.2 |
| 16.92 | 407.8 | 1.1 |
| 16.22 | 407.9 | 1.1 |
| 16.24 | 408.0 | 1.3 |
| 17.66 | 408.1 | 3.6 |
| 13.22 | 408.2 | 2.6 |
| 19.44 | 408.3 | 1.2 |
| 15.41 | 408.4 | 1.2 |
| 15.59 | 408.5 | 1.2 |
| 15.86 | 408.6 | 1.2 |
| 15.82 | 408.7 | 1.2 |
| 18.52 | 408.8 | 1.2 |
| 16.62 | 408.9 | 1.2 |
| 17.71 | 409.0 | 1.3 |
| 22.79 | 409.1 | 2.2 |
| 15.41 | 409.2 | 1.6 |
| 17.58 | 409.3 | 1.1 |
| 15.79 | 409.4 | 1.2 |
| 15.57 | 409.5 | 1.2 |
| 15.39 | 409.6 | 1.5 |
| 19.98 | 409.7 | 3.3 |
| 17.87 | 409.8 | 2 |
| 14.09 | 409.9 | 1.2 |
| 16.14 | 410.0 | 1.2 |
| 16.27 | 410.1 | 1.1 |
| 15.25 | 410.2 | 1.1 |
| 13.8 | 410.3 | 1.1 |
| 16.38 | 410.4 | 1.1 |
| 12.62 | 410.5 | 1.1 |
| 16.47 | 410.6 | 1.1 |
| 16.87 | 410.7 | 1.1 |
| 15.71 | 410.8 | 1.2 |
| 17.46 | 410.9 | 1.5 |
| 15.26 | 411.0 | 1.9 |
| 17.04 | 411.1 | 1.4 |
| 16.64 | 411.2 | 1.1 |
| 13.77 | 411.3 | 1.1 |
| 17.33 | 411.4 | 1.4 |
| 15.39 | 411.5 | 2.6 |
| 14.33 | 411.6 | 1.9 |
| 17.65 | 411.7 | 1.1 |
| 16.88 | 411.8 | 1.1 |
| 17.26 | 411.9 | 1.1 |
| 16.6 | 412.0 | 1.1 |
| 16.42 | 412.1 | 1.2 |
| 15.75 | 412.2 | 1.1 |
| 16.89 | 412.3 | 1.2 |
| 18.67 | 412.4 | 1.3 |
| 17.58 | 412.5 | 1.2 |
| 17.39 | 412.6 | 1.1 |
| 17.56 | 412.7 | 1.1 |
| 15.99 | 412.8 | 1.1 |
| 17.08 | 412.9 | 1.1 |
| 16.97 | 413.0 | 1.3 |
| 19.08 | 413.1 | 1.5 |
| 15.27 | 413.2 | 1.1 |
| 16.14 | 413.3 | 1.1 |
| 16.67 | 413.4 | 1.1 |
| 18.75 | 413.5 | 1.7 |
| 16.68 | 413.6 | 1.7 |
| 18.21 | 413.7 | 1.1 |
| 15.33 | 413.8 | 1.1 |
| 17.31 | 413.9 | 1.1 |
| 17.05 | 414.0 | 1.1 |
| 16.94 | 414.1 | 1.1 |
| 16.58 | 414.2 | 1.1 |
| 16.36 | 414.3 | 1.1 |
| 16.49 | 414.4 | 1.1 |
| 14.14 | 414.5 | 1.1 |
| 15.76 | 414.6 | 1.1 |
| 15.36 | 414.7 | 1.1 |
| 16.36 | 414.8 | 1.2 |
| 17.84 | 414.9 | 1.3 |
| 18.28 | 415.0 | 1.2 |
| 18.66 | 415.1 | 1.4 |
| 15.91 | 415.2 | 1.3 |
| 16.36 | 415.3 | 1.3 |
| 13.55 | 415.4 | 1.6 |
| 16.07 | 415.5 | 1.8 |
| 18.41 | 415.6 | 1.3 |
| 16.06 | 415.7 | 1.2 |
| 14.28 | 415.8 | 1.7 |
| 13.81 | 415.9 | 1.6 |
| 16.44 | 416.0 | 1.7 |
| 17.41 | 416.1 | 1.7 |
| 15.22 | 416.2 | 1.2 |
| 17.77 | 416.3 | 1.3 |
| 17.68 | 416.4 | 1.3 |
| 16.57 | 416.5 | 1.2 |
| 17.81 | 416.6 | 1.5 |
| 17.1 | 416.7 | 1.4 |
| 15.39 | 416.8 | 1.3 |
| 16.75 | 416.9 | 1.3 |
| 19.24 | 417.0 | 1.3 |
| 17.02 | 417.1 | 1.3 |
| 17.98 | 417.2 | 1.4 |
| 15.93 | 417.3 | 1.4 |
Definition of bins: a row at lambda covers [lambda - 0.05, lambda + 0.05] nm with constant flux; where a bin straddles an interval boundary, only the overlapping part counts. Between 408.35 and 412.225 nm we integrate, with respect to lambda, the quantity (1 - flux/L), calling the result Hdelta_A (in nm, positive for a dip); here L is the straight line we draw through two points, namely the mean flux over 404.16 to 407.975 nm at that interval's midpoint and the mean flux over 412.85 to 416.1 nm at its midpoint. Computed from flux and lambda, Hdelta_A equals 0.05 nm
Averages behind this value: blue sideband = 16.6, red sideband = 16.5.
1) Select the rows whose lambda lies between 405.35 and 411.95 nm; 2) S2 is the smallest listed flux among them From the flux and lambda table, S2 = 12.62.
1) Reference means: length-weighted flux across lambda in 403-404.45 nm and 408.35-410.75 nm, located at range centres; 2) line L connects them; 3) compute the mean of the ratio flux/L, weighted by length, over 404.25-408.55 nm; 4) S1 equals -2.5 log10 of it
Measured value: 0.02 mag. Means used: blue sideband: 17.2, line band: 16.6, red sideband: 16.4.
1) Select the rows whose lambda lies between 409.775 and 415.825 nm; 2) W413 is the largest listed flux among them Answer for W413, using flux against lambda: 19.08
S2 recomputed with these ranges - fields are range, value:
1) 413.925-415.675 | 13.55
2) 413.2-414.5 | 14.14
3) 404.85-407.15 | 13.84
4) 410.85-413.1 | 13.77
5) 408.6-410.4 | 13.8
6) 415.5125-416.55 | 13.81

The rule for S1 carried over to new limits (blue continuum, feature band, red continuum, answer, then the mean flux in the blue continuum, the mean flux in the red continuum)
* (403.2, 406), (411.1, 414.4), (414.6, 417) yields -0.01 mag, 16.7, 16.5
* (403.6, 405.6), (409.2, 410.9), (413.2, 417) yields 0.04 mag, 16.6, 16.5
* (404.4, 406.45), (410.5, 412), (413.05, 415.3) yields 0.03 mag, 16.3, 16.8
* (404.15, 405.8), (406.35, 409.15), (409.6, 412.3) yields -0.04 mag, 16.5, 16.1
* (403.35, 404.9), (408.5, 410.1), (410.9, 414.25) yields -0.02 mag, 16.4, 16.8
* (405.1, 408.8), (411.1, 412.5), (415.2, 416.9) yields 0.00 mag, 16.6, 16.3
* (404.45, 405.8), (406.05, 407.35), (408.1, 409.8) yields -0.01 mag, 16.2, 17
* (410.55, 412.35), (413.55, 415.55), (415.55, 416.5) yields -0.01 mag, 16.3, 16.4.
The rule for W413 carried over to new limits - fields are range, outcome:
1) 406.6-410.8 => 22.79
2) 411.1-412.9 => 18.67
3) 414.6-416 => 18.66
